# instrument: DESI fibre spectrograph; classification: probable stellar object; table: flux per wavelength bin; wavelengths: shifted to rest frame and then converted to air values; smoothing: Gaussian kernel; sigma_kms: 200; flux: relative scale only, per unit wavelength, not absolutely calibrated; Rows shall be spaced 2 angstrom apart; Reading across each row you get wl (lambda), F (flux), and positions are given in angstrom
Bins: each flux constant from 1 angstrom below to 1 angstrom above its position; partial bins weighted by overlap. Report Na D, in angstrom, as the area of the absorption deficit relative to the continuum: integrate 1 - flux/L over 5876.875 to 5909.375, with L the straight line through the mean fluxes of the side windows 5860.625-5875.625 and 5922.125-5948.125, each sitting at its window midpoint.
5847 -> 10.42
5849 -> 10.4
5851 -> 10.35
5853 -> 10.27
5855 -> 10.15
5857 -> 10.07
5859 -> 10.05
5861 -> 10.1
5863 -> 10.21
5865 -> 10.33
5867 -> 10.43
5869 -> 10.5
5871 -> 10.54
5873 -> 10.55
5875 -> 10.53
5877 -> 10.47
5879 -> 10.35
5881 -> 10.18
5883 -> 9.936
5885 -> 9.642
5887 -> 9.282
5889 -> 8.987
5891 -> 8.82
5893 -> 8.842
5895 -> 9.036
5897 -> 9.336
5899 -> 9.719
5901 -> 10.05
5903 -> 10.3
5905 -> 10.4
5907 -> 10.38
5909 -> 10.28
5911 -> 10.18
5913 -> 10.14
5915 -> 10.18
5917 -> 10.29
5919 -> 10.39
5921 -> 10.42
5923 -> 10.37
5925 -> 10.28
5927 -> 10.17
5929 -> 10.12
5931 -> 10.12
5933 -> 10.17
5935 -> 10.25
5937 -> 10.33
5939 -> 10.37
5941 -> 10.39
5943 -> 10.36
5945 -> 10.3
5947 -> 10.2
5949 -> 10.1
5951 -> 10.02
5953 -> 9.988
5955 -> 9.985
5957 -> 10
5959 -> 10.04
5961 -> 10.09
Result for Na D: 1.9 angstrom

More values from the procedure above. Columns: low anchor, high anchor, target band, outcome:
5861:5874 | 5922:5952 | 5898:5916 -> 0.2 angstrom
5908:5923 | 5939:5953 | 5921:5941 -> 0.0 angstrom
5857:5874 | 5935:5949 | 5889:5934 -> 1.5 angstrom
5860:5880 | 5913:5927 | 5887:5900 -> 1.5 angstrom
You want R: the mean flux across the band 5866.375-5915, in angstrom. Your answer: 9.95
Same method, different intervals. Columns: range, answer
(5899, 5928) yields 10.3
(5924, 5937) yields 10.2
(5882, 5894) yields 9.25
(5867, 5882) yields 10.4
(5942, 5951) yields 10.2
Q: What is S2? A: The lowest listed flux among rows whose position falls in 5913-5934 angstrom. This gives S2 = 10.12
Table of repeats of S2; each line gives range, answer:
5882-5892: 8.82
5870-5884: 9.936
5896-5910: 9.336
